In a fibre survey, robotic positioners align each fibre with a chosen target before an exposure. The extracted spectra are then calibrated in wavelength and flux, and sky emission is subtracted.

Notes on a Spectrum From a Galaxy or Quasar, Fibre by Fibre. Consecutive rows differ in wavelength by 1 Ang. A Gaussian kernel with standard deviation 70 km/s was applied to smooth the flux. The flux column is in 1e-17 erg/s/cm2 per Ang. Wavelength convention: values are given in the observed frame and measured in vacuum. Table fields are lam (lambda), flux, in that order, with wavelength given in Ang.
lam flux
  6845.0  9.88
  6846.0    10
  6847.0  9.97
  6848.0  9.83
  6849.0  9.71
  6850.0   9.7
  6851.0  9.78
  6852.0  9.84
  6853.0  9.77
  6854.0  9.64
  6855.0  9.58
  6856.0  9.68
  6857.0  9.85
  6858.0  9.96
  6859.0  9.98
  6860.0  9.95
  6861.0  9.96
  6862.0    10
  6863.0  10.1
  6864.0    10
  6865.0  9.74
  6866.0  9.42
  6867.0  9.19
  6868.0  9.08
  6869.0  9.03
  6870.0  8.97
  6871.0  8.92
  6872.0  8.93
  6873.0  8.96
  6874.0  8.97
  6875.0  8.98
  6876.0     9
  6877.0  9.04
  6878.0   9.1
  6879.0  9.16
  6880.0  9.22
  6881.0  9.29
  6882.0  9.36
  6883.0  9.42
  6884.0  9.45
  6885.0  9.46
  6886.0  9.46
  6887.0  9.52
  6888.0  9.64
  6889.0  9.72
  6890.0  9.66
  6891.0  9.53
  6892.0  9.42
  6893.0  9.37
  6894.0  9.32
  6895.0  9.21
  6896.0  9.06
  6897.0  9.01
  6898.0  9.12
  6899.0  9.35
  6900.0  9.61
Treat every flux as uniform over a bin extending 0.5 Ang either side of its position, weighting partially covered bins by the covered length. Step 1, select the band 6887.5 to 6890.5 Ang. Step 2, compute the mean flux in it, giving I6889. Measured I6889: 9.67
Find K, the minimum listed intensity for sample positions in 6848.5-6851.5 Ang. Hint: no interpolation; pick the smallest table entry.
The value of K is 9.7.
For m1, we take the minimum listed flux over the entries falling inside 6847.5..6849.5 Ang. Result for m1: 9.71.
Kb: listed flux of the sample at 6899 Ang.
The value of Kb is 9.35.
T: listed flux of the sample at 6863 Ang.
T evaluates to 10.1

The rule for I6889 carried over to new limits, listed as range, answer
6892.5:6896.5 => 9.24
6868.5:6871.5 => 8.97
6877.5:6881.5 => 9.19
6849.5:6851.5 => 9.74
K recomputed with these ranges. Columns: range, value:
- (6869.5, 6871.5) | 8.92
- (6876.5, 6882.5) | 9.04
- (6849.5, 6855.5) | 9.58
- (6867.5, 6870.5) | 8.97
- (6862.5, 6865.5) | 9.74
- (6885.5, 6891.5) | 9.46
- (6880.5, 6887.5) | 9.29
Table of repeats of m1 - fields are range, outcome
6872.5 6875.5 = 8.96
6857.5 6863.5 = 9.95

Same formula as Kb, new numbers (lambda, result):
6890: 9.66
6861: 9.96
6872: 8.93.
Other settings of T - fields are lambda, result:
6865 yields 9.74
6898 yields 9.12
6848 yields 9.83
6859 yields 9.98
